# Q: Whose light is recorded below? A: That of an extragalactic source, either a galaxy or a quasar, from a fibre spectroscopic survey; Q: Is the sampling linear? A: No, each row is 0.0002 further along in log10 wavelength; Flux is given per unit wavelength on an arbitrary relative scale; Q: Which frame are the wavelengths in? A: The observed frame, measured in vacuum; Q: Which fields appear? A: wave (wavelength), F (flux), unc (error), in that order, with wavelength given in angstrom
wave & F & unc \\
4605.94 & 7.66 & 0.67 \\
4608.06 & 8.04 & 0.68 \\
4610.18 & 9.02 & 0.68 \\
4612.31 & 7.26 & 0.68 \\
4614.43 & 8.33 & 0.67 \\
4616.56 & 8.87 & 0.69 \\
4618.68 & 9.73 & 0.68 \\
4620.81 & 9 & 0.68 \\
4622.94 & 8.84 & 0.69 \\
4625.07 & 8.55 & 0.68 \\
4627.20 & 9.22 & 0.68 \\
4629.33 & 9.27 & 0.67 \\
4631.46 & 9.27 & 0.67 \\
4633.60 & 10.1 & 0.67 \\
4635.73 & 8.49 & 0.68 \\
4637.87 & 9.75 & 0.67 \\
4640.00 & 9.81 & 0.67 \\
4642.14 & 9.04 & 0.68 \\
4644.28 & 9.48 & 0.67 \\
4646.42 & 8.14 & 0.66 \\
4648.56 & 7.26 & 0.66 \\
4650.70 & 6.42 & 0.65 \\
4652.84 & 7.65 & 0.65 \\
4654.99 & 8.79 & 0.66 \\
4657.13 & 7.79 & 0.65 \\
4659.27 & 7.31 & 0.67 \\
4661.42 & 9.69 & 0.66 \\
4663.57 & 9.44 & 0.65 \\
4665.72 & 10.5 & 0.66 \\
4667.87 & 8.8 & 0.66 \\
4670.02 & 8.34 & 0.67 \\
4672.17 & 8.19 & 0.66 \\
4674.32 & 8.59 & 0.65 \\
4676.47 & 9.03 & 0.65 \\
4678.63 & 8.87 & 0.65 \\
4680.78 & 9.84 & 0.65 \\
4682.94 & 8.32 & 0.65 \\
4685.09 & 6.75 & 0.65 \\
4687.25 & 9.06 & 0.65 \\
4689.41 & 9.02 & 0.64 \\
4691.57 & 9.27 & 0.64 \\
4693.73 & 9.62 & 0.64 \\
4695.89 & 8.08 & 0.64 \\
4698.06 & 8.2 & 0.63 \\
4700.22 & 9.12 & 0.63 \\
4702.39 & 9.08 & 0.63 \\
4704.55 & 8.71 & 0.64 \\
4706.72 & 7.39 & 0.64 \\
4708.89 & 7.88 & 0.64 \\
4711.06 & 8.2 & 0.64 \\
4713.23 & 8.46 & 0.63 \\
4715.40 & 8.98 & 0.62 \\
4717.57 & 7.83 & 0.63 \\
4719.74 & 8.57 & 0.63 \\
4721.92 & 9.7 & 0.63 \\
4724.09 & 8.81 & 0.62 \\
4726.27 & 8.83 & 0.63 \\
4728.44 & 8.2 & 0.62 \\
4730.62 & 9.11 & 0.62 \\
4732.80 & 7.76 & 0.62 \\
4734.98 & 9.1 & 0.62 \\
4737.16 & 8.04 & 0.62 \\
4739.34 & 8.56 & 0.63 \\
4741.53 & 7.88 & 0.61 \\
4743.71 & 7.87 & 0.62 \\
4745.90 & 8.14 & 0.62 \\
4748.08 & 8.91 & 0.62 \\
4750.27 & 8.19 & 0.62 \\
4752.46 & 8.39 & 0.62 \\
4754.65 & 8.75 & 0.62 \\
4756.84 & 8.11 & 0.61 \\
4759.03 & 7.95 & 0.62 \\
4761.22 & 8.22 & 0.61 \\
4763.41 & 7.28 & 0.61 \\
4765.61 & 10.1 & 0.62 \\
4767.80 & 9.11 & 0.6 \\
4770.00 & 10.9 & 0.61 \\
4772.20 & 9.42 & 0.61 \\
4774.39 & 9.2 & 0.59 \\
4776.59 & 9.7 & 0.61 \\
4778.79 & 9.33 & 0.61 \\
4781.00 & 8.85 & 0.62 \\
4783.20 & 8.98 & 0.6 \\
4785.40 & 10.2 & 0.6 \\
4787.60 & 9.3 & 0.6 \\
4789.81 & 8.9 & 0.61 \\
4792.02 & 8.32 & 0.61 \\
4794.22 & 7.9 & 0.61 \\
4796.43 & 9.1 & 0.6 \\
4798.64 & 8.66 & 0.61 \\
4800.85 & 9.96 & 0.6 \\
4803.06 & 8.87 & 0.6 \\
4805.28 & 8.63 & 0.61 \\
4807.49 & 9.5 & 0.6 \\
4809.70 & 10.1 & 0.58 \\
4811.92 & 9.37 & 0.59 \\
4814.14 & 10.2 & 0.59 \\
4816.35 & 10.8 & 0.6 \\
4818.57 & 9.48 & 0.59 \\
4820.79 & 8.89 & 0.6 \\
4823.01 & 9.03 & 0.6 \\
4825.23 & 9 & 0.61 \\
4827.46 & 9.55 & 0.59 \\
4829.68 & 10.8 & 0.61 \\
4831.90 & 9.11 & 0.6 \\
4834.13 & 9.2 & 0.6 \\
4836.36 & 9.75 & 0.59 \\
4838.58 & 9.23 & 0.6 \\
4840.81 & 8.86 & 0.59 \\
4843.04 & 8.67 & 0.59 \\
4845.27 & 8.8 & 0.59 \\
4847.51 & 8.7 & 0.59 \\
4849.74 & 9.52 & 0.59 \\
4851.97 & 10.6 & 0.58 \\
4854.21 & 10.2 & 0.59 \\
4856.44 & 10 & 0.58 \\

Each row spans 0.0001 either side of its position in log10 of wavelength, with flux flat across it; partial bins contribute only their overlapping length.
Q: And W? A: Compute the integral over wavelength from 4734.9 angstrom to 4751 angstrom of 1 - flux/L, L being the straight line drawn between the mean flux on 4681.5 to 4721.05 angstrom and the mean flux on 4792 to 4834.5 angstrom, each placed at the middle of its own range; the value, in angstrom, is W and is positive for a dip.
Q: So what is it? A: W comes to 0.95 angstrom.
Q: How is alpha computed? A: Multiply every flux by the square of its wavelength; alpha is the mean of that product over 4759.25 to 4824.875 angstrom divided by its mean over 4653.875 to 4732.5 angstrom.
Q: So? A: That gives 1.1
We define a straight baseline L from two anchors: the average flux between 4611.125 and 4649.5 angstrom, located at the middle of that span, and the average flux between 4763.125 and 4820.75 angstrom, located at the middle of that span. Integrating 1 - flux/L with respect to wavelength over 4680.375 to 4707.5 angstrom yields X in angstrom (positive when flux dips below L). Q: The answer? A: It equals 1.3 angstrom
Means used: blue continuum 8.92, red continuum 9.33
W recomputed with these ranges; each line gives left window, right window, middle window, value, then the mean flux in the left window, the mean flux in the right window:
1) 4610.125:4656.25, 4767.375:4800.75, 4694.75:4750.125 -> 3.5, 8.73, 9.22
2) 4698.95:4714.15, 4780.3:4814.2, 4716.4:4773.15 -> 0.7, 8.4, 9.15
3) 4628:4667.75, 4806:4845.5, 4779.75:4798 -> 0.8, 8.79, 9.47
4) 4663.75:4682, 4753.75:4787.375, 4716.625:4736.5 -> 0.9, 9.03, 9.08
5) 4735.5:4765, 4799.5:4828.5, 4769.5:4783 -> -1.1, 8.22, 9.48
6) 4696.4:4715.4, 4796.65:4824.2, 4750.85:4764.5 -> 1.2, 8.4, 9.45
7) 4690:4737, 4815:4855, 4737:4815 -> 1.1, 8.61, 9.45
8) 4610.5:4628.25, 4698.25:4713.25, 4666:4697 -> -0.9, 8.74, 8.39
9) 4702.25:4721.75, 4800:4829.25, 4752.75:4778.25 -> 0.0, 8.37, 9.52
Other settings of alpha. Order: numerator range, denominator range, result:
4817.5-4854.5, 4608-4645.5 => 1.13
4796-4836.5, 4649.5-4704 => 1.16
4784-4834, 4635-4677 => 1.16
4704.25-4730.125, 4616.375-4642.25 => 0.95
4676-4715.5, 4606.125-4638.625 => 1.00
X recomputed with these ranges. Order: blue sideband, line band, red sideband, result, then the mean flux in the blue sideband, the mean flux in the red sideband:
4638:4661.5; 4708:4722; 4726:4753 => -0.15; 8.31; 8.37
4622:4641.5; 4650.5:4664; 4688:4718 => 1.20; 9.25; 8.58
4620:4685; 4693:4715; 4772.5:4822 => 1.17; 8.76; 9.29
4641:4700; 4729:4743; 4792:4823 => 0.84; 8.58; 9.3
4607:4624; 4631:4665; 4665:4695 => 0.32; 8.64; 8.85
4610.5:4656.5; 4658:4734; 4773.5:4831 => 2.34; 8.72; 9.33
